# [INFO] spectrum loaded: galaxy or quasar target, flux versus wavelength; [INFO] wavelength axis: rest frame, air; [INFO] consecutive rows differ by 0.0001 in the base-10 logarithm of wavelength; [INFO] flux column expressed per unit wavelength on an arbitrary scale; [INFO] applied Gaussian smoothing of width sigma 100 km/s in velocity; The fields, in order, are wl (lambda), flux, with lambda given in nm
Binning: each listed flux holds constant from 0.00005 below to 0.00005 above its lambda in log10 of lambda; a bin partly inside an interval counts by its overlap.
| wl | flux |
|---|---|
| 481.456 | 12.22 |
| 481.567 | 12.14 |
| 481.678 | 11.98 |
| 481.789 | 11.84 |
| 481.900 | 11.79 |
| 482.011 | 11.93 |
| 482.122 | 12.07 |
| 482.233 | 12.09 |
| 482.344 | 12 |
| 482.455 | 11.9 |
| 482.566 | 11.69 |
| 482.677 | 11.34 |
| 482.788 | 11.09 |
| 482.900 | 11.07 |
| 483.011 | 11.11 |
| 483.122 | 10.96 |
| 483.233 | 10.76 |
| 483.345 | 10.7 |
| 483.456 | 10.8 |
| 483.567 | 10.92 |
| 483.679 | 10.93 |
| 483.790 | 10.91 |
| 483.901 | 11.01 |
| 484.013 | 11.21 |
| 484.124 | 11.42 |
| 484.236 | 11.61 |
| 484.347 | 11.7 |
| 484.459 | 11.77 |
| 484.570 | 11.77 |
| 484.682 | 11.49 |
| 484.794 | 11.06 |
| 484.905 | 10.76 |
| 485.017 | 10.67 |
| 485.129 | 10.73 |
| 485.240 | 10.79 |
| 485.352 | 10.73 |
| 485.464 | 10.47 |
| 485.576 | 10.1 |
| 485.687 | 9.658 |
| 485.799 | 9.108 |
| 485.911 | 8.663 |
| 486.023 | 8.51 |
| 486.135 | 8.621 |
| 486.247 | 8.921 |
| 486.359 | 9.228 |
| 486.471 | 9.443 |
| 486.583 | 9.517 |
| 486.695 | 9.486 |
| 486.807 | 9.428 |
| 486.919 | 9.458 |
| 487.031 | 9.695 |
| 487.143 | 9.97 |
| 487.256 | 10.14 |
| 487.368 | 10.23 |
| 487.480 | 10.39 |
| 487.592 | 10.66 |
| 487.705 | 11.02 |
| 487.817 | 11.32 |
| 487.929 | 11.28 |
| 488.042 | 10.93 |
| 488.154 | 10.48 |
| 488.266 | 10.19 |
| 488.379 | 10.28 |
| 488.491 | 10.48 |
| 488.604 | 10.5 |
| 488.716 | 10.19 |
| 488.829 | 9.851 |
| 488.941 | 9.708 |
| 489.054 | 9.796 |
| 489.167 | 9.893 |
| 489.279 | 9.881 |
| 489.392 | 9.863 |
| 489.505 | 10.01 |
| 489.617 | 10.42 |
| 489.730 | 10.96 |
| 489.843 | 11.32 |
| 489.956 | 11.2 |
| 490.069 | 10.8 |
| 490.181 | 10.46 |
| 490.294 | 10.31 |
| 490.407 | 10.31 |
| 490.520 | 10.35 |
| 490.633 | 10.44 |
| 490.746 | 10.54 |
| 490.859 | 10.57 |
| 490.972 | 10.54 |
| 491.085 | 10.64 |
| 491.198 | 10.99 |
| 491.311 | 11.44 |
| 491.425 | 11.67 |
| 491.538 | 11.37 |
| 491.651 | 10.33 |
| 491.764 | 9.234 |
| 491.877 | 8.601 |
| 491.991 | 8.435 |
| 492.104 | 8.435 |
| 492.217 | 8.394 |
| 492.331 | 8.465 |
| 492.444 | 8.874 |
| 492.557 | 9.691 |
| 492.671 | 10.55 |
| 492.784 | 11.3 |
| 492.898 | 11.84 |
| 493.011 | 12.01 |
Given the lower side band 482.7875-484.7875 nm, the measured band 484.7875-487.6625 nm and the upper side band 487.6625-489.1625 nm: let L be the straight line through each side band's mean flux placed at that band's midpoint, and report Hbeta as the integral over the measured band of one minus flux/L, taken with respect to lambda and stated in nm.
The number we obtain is 0.25 nm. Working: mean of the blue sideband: 11.2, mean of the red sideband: 10.4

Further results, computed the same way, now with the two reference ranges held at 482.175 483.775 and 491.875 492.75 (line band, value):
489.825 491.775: -0.280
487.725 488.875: -0.069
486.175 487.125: 0.087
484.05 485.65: -0.040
